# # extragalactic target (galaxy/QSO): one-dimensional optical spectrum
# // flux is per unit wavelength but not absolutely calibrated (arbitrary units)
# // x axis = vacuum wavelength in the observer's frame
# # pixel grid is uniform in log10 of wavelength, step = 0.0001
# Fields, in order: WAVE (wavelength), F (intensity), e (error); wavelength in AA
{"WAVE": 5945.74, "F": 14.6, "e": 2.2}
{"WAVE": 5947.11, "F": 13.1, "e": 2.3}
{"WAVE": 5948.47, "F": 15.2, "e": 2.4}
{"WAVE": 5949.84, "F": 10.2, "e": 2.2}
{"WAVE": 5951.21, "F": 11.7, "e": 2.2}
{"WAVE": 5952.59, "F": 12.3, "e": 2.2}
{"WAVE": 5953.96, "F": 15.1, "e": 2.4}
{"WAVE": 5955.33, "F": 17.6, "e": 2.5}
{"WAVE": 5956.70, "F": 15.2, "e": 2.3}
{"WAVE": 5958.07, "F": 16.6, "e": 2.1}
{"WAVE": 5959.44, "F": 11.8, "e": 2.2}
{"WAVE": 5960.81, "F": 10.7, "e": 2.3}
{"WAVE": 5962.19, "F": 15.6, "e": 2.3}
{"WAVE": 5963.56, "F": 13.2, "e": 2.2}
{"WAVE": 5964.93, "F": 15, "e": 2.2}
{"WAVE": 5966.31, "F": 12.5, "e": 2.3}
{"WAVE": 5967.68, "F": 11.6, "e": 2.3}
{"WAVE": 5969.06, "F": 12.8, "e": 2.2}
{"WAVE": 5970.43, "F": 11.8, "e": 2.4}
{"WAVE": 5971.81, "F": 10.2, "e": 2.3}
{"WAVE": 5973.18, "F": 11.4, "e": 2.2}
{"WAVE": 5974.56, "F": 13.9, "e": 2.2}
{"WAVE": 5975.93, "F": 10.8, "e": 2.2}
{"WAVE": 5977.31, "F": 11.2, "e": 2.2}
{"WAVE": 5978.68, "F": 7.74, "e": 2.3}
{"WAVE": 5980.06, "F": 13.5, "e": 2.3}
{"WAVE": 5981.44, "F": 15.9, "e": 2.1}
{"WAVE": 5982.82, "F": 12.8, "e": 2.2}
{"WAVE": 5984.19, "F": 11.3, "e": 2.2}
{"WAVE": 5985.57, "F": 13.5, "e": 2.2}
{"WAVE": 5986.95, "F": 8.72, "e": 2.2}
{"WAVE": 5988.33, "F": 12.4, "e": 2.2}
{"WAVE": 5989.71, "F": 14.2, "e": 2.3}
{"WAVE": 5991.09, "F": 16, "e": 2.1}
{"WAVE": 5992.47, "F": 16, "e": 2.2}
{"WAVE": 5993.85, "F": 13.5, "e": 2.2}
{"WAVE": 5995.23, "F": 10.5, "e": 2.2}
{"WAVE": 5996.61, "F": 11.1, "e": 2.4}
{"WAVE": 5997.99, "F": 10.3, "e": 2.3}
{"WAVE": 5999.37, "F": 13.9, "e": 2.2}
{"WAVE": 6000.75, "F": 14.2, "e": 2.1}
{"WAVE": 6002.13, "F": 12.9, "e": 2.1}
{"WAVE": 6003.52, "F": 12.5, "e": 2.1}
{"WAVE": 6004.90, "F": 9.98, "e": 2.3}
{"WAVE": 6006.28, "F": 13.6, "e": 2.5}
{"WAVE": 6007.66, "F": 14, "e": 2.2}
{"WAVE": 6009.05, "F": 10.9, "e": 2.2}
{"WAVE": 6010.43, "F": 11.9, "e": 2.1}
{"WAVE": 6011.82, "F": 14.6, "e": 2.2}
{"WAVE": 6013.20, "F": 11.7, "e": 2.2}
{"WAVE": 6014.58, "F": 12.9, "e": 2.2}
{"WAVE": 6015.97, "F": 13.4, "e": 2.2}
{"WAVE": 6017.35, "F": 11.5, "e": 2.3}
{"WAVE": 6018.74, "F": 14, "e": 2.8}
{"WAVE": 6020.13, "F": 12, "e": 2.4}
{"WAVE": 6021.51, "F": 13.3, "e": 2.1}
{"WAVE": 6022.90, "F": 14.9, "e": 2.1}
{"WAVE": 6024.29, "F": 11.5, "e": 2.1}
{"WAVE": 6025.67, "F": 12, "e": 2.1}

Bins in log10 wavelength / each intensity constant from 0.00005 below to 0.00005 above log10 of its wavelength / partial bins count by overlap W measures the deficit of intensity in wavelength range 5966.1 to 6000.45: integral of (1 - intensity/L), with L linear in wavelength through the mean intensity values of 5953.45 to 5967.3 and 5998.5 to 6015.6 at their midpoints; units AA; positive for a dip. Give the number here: 3.0 AA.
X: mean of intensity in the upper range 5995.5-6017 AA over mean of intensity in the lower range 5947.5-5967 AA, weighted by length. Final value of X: 0.9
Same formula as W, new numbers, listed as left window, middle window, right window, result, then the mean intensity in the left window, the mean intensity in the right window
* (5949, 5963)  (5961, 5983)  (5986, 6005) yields 1.38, 13.7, 12.7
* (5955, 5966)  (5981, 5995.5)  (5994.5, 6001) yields -0.84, 14.3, 11.9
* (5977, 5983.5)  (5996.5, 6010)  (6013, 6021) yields 0.15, 12.3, 12.7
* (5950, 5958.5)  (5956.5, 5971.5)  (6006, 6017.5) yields 0.98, 14.4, 12.8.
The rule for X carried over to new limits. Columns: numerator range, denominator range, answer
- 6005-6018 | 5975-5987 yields 1.06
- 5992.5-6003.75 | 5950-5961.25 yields 0.91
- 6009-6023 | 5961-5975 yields 1.01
